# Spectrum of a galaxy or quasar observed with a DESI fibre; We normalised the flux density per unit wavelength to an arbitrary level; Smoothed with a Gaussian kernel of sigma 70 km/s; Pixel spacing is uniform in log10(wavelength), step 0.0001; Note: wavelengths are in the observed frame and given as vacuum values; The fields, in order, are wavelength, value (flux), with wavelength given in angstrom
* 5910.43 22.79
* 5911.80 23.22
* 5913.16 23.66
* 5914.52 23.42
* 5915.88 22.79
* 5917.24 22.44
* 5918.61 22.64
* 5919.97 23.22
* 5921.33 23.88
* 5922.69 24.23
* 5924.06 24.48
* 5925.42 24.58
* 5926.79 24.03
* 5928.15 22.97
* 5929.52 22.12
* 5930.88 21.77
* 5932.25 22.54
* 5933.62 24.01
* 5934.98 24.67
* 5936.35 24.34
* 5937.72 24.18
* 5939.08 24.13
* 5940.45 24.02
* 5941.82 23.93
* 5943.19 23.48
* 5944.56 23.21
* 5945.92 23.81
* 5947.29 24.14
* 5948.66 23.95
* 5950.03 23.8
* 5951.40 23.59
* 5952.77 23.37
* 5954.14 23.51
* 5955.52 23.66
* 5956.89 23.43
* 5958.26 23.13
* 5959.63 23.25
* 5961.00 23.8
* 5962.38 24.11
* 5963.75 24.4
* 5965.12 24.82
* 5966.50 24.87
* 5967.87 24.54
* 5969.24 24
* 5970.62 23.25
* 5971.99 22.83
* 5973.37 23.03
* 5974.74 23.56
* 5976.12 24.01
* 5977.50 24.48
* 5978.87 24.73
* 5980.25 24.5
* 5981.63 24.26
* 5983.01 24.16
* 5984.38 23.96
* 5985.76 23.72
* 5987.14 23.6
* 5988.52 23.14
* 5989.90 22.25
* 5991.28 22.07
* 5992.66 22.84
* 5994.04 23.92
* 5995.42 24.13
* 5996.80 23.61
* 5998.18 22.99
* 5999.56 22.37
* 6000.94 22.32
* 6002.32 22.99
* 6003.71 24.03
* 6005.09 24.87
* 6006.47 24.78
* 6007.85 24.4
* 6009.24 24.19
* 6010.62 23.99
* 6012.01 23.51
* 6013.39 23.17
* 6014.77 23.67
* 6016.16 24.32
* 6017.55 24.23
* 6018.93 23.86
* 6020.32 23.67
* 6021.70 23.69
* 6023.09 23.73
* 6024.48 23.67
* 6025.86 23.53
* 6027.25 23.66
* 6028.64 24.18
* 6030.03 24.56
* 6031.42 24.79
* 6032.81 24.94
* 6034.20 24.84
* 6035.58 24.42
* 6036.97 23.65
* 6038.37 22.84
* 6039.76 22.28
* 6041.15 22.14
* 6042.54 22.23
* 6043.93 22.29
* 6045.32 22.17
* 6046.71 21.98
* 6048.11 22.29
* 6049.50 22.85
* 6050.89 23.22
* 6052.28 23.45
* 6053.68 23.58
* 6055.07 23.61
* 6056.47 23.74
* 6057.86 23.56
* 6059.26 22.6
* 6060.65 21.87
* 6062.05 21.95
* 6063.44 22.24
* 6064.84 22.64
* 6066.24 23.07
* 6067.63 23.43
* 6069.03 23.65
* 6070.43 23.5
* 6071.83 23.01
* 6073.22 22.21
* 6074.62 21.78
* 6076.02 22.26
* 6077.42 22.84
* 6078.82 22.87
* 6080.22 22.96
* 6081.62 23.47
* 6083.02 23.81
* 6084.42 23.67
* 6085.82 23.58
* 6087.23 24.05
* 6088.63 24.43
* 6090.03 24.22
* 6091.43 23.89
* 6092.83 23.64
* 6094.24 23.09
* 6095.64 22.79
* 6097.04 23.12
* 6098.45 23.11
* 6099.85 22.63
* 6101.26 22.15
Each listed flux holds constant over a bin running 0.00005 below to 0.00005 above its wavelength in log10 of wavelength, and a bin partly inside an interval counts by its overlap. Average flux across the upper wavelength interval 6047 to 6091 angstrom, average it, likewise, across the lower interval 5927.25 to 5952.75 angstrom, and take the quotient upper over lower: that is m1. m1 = 0.98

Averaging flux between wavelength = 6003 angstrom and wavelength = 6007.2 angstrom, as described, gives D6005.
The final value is 24.6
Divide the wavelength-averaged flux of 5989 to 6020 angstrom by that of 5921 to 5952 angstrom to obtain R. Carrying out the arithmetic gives 0.99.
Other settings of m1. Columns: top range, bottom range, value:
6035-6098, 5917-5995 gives 0.97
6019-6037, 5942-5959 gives 1.02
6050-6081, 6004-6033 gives 0.95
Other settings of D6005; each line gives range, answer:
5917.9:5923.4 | 23.5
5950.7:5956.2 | 23.5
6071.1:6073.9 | 22.7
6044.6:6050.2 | 22.3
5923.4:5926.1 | 24.6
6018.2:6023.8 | 23.7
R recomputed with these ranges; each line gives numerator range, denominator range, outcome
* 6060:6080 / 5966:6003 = 0.96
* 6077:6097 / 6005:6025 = 0.98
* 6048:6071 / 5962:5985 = 0.96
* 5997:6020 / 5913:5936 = 1.01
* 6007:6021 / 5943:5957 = 1.01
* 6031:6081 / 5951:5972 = 0.96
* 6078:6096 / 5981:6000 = 1.01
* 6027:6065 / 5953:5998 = 0.98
